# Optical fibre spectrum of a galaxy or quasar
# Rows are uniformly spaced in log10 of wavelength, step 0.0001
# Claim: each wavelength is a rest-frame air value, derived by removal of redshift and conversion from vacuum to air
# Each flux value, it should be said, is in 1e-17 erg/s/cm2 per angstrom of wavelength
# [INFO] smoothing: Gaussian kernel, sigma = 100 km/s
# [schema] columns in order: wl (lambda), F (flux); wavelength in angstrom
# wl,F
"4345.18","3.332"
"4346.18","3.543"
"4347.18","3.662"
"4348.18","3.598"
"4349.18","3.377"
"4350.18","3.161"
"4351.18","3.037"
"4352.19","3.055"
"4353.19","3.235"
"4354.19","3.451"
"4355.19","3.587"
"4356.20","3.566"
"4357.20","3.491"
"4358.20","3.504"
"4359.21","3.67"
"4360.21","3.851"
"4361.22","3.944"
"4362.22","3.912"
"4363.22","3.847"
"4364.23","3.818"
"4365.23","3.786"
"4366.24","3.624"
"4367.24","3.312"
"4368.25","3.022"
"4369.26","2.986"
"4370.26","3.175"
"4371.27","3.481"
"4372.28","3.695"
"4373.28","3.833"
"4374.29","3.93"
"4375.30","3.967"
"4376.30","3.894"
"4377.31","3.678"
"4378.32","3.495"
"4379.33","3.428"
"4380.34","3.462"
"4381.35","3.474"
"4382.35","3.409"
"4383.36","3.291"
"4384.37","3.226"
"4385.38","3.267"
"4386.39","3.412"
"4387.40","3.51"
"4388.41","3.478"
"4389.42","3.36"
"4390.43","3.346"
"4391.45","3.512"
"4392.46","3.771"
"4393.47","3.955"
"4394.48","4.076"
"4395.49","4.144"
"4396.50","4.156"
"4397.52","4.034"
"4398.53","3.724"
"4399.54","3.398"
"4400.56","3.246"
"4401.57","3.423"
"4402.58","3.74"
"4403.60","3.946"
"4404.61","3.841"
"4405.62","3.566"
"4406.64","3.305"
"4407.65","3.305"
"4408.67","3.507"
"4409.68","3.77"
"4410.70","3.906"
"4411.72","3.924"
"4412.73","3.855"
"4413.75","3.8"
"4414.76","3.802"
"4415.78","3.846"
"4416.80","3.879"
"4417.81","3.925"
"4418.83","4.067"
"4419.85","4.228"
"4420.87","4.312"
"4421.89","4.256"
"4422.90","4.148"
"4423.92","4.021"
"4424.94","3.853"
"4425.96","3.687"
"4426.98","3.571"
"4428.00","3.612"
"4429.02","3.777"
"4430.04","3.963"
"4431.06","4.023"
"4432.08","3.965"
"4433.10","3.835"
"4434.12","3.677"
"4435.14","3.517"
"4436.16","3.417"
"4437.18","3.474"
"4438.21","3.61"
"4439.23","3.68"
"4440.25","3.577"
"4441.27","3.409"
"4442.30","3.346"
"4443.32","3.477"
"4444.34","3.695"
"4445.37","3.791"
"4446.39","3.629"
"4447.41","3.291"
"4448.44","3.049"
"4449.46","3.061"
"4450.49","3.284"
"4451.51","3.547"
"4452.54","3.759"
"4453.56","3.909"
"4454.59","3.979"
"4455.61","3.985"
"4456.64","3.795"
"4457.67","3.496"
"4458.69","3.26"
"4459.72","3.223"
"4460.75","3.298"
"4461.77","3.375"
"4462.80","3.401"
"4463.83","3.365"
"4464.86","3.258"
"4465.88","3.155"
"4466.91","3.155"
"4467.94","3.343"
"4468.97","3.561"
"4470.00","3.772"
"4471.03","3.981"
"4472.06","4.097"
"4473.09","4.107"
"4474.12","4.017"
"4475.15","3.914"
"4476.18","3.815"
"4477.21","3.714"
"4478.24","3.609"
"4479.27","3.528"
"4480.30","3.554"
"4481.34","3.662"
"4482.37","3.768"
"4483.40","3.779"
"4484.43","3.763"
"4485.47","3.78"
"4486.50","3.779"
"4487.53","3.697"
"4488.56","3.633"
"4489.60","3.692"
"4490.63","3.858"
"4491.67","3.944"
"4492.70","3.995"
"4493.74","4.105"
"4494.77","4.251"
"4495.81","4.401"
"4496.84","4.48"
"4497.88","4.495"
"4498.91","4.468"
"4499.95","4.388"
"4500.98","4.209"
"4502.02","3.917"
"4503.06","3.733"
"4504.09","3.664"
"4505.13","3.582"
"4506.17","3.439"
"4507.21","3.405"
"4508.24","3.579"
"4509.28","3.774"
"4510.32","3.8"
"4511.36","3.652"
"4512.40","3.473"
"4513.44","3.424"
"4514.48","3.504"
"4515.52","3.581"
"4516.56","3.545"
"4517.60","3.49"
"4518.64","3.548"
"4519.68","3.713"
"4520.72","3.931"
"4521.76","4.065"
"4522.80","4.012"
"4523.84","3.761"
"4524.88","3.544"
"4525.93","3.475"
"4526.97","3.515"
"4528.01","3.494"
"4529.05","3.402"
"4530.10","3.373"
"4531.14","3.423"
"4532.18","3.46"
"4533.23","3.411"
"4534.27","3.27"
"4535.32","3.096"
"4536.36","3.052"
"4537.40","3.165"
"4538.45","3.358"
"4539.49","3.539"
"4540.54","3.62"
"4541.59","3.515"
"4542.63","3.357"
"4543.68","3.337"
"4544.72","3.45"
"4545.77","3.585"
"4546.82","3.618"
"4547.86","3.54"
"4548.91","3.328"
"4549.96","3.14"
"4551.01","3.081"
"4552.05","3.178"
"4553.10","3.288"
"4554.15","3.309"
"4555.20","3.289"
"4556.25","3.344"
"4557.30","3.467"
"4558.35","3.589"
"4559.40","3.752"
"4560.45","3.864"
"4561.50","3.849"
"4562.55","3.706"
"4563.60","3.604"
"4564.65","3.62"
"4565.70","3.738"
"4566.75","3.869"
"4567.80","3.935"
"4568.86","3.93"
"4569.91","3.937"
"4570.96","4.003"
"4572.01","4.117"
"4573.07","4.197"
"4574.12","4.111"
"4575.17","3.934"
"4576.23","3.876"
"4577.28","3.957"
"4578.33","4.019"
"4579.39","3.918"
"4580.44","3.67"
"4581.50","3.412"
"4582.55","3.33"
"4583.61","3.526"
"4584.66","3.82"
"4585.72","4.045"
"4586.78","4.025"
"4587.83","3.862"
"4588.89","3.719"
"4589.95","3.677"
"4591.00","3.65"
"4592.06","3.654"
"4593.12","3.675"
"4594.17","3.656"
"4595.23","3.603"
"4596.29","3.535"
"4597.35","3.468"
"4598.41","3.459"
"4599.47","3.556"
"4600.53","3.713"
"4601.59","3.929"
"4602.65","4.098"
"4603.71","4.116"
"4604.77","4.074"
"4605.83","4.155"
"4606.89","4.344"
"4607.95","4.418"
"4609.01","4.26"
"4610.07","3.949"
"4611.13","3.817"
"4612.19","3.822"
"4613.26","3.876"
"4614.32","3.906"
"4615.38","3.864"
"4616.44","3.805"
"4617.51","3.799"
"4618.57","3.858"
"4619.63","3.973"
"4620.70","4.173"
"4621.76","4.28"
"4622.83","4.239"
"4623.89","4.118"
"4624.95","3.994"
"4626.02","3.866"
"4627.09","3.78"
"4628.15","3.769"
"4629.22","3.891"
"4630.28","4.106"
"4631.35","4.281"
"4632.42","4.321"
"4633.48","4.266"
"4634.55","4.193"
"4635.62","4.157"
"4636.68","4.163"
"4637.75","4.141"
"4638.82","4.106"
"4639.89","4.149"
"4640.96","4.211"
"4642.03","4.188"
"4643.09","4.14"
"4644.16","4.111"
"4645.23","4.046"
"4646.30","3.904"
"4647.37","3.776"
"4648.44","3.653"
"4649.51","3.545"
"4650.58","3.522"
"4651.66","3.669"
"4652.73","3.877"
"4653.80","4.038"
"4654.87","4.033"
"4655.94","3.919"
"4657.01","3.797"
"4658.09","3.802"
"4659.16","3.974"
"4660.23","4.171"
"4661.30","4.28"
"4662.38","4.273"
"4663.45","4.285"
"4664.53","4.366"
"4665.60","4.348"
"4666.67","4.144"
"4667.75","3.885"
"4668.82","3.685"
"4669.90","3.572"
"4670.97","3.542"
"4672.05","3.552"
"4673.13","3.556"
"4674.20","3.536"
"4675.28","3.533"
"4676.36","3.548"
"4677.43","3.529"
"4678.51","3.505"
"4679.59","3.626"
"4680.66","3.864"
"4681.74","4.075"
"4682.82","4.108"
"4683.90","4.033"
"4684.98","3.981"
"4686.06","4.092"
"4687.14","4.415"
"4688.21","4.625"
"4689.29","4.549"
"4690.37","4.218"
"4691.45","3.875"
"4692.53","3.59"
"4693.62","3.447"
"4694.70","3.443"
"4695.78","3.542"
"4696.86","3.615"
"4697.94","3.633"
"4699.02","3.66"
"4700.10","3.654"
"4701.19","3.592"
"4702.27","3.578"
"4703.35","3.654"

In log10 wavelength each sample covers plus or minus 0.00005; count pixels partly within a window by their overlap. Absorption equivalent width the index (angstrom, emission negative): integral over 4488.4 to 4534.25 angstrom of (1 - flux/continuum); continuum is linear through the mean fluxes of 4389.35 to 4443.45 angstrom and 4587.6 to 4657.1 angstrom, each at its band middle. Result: 1.0 angstrom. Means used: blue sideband 3.76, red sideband 3.94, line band 3.76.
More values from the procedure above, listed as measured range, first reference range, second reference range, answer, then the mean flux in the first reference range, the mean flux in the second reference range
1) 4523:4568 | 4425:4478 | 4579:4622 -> 3.3 angstrom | 3.6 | 3.84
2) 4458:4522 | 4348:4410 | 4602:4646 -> 1.0 angstrom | 3.57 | 4.07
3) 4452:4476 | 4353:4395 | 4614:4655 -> 0.6 angstrom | 3.57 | 4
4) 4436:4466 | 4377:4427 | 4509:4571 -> 1.3 angstrom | 3.71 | 3.54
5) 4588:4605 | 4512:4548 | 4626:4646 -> 0.7 angstrom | 3.5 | 4.1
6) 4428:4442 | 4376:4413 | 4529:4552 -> -0.5 angstrom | 3.61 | 3.36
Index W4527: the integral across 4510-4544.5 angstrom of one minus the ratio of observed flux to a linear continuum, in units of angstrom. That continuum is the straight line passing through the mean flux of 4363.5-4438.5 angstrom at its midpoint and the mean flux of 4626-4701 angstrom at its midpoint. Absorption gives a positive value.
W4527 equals 2.6 angstrom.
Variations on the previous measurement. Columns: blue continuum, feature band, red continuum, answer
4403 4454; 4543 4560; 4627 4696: 2.0 angstrom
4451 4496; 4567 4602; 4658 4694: 0.4 angstrom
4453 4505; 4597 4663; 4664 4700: -2.9 angstrom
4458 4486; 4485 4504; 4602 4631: -1.9 angstrom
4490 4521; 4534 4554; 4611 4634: 2.8 angstrom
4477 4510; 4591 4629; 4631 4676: 0.4 angstrom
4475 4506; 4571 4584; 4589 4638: 0.3 angstrom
